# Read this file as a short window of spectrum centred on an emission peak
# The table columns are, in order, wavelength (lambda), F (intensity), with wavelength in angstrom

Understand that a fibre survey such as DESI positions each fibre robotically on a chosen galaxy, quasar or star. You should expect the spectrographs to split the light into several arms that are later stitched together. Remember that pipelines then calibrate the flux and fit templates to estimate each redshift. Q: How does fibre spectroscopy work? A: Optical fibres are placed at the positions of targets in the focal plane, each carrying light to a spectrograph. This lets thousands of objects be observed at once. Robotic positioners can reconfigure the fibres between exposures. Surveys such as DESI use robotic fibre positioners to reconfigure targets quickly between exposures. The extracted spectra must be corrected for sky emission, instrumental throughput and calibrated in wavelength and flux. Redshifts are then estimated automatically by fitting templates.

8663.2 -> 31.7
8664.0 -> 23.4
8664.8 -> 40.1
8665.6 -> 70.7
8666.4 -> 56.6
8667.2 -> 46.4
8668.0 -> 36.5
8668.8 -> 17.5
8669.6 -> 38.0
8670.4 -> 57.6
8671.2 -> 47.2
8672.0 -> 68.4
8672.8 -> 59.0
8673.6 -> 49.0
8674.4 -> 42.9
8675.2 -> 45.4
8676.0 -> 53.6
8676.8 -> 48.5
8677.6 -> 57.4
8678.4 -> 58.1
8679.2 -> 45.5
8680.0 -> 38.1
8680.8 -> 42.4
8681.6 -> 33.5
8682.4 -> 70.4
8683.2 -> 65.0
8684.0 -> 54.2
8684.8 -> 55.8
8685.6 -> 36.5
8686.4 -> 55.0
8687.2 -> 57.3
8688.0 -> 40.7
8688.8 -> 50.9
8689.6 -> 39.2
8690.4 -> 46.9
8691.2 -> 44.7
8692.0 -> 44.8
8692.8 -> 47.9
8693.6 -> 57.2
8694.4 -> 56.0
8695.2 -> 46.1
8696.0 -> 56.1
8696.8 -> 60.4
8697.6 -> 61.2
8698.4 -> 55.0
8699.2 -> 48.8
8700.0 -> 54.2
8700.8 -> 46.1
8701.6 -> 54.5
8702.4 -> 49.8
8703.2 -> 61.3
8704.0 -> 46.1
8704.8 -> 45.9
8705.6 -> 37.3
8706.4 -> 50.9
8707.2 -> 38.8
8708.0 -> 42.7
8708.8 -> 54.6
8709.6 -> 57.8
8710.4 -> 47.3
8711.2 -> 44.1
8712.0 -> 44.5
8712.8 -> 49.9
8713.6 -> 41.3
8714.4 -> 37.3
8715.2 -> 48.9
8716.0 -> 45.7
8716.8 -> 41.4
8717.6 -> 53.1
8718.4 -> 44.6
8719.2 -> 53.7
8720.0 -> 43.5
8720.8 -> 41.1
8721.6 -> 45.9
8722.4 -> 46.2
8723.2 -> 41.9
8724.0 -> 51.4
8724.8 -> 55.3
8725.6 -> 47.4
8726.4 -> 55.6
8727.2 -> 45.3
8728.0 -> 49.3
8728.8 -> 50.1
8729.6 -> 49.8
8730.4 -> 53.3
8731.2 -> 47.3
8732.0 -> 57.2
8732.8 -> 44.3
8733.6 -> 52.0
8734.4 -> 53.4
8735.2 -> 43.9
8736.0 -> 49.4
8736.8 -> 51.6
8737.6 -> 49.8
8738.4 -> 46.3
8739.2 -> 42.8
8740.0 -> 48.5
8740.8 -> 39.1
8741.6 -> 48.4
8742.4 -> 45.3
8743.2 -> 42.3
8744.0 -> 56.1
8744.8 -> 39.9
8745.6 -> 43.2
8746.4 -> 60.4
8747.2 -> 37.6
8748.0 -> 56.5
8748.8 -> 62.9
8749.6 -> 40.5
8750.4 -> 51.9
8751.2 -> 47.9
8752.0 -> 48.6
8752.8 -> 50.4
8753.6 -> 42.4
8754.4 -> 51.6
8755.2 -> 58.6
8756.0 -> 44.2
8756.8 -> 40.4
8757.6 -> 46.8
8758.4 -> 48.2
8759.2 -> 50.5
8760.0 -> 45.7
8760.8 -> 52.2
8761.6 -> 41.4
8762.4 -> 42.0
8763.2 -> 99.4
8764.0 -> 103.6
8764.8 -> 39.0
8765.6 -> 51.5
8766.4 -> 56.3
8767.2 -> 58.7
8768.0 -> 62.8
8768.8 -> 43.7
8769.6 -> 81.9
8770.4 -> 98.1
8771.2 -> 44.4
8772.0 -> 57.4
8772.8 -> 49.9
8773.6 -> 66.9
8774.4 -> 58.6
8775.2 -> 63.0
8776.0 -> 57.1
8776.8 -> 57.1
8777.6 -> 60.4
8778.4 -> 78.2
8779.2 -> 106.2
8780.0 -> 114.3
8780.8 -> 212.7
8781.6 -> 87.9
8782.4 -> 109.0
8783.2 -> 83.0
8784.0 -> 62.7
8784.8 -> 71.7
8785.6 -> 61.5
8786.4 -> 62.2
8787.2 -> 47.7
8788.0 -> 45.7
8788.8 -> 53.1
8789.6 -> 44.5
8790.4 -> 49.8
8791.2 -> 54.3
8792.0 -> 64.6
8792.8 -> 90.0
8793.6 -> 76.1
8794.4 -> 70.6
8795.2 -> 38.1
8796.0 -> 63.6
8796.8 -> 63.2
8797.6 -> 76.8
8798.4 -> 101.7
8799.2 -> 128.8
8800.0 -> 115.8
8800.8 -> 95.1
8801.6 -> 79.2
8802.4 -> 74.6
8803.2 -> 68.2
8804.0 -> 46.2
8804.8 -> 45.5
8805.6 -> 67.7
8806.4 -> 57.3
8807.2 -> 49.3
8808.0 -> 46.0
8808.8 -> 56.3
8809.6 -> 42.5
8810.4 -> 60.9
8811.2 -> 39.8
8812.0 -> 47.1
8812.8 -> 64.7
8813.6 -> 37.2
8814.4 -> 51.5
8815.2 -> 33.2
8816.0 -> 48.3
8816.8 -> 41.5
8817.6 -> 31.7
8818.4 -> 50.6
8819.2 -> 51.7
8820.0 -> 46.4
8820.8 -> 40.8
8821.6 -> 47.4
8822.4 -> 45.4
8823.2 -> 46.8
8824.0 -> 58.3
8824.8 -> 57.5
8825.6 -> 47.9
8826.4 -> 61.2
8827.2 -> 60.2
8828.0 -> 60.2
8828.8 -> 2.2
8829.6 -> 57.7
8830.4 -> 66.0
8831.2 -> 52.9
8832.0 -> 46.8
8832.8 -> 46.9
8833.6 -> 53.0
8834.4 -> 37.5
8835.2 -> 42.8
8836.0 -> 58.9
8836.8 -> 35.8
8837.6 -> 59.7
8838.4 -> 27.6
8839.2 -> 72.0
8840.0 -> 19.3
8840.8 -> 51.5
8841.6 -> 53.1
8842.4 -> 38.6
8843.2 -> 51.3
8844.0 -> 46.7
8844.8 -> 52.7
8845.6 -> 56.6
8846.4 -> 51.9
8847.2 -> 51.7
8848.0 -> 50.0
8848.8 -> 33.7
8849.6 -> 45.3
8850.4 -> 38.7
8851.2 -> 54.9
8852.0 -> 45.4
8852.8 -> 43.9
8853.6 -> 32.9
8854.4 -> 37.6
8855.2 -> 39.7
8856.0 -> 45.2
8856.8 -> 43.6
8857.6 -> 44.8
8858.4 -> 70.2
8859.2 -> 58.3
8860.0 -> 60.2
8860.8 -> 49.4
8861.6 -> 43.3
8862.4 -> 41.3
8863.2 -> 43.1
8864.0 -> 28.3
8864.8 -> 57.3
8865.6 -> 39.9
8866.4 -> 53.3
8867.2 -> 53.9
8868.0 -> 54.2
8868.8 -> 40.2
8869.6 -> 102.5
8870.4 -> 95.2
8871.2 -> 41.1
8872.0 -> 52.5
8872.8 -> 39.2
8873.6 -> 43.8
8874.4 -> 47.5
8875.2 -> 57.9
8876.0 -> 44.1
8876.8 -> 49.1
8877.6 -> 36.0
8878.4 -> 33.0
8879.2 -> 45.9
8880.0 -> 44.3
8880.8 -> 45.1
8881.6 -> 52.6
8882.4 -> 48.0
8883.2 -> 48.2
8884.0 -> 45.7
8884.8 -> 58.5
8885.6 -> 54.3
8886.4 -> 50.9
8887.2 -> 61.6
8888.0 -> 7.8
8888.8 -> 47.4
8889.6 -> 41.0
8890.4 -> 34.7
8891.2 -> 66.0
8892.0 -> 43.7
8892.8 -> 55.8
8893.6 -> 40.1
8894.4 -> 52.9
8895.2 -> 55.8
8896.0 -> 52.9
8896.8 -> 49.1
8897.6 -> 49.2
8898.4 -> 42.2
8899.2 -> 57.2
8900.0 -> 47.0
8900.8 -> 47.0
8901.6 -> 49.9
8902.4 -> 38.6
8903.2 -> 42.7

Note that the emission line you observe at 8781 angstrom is [S II] 6716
